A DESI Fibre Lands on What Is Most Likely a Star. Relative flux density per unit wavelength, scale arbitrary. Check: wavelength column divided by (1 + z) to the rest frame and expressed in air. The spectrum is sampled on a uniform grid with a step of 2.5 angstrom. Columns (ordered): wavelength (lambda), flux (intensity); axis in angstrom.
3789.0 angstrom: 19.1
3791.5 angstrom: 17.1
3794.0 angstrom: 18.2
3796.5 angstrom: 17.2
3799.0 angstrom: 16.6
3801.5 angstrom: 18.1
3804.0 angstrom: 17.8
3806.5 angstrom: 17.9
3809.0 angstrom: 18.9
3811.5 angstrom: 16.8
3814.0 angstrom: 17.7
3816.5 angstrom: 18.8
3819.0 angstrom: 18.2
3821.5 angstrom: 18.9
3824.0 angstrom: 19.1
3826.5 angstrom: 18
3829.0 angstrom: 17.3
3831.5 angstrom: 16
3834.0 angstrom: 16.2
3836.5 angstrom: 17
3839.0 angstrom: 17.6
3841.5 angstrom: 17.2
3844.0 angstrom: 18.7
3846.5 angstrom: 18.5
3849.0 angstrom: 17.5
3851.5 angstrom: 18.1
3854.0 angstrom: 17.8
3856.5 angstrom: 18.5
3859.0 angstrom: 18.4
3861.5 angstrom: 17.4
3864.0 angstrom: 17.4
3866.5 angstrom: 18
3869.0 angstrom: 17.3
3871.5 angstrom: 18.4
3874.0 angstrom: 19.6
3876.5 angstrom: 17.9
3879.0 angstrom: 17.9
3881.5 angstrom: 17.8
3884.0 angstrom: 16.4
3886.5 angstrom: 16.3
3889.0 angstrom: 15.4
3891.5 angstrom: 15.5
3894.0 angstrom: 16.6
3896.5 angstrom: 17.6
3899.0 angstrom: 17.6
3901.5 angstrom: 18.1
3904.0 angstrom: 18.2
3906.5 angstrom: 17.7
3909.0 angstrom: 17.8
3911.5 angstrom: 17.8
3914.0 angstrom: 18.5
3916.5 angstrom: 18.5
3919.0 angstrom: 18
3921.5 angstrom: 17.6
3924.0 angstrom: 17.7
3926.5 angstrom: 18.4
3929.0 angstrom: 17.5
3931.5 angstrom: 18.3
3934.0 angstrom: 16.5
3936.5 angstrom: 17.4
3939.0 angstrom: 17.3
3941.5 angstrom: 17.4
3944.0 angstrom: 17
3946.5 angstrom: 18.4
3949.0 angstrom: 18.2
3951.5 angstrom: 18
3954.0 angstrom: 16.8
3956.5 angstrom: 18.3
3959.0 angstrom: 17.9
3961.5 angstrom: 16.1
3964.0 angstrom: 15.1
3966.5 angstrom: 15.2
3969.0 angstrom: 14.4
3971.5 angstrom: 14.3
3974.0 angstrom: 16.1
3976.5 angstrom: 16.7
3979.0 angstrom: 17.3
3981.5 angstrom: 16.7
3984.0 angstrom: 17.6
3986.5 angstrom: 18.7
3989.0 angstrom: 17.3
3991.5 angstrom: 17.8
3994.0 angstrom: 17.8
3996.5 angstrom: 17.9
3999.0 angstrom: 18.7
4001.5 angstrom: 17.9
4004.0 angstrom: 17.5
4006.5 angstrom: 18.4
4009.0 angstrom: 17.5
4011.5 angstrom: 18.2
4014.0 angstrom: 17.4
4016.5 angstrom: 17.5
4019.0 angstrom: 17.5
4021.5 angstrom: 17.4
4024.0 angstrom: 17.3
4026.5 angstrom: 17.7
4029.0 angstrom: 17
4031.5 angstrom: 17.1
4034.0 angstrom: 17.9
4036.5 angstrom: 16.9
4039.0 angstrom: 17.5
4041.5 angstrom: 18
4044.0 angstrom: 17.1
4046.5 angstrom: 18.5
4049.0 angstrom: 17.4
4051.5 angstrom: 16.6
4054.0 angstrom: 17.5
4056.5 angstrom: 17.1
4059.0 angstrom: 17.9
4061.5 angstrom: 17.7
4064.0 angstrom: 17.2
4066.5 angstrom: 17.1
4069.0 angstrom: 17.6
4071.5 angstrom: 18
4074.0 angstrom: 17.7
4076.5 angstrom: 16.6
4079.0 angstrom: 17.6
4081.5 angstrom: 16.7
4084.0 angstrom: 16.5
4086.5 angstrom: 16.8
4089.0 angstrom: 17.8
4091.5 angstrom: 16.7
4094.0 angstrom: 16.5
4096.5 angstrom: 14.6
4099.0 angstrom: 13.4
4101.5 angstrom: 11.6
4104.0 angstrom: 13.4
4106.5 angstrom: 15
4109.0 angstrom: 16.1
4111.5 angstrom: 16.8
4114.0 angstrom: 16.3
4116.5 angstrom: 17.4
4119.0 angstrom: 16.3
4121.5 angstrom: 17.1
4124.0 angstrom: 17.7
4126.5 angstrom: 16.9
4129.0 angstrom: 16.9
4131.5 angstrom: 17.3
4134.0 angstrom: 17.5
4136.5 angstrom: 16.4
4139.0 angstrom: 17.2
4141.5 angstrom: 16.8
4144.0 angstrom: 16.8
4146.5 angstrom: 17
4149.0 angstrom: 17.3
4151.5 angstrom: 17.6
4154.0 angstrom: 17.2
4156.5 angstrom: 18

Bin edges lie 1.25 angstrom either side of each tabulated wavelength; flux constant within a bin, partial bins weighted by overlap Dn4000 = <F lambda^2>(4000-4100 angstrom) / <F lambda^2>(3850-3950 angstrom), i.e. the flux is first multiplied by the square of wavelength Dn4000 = 1.1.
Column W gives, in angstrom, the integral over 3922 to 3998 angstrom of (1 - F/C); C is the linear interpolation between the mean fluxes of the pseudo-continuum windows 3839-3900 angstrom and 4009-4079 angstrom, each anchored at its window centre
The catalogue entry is 1.61 angstrom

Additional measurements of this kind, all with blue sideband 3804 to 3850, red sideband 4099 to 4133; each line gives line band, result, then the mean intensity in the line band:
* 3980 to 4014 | -2.2 angstrom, 17.8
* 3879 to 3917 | 0.1 angstrom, 17.3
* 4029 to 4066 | -2.3 angstrom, 17.4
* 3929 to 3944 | -0.2 angstrom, 17.4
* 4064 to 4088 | -1.4 angstrom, 17.2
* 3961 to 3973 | 1.4 angstrom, 15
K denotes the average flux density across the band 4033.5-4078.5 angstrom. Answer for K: 17.5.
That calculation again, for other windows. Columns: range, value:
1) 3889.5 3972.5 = 17.3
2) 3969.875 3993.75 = 16.9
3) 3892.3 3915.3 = 17.7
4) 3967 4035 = 17.3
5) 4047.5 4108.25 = 16.5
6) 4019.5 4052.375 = 17.4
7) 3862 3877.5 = 18.1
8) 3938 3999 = 17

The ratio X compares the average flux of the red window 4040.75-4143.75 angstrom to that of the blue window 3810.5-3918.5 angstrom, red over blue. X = 0.95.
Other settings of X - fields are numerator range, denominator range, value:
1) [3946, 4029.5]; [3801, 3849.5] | 0.97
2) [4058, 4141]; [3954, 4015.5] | 0.97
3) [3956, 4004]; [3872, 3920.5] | 0.96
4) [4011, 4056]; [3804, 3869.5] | 0.98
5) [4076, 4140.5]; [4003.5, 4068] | 0.93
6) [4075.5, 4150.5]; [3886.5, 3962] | 0.93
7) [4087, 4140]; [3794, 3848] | 0.91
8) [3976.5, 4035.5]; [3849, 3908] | 1.00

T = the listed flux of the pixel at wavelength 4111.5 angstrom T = 16.8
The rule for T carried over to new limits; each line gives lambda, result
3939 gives 17.3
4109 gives 16.1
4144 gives 16.8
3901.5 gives 18.1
